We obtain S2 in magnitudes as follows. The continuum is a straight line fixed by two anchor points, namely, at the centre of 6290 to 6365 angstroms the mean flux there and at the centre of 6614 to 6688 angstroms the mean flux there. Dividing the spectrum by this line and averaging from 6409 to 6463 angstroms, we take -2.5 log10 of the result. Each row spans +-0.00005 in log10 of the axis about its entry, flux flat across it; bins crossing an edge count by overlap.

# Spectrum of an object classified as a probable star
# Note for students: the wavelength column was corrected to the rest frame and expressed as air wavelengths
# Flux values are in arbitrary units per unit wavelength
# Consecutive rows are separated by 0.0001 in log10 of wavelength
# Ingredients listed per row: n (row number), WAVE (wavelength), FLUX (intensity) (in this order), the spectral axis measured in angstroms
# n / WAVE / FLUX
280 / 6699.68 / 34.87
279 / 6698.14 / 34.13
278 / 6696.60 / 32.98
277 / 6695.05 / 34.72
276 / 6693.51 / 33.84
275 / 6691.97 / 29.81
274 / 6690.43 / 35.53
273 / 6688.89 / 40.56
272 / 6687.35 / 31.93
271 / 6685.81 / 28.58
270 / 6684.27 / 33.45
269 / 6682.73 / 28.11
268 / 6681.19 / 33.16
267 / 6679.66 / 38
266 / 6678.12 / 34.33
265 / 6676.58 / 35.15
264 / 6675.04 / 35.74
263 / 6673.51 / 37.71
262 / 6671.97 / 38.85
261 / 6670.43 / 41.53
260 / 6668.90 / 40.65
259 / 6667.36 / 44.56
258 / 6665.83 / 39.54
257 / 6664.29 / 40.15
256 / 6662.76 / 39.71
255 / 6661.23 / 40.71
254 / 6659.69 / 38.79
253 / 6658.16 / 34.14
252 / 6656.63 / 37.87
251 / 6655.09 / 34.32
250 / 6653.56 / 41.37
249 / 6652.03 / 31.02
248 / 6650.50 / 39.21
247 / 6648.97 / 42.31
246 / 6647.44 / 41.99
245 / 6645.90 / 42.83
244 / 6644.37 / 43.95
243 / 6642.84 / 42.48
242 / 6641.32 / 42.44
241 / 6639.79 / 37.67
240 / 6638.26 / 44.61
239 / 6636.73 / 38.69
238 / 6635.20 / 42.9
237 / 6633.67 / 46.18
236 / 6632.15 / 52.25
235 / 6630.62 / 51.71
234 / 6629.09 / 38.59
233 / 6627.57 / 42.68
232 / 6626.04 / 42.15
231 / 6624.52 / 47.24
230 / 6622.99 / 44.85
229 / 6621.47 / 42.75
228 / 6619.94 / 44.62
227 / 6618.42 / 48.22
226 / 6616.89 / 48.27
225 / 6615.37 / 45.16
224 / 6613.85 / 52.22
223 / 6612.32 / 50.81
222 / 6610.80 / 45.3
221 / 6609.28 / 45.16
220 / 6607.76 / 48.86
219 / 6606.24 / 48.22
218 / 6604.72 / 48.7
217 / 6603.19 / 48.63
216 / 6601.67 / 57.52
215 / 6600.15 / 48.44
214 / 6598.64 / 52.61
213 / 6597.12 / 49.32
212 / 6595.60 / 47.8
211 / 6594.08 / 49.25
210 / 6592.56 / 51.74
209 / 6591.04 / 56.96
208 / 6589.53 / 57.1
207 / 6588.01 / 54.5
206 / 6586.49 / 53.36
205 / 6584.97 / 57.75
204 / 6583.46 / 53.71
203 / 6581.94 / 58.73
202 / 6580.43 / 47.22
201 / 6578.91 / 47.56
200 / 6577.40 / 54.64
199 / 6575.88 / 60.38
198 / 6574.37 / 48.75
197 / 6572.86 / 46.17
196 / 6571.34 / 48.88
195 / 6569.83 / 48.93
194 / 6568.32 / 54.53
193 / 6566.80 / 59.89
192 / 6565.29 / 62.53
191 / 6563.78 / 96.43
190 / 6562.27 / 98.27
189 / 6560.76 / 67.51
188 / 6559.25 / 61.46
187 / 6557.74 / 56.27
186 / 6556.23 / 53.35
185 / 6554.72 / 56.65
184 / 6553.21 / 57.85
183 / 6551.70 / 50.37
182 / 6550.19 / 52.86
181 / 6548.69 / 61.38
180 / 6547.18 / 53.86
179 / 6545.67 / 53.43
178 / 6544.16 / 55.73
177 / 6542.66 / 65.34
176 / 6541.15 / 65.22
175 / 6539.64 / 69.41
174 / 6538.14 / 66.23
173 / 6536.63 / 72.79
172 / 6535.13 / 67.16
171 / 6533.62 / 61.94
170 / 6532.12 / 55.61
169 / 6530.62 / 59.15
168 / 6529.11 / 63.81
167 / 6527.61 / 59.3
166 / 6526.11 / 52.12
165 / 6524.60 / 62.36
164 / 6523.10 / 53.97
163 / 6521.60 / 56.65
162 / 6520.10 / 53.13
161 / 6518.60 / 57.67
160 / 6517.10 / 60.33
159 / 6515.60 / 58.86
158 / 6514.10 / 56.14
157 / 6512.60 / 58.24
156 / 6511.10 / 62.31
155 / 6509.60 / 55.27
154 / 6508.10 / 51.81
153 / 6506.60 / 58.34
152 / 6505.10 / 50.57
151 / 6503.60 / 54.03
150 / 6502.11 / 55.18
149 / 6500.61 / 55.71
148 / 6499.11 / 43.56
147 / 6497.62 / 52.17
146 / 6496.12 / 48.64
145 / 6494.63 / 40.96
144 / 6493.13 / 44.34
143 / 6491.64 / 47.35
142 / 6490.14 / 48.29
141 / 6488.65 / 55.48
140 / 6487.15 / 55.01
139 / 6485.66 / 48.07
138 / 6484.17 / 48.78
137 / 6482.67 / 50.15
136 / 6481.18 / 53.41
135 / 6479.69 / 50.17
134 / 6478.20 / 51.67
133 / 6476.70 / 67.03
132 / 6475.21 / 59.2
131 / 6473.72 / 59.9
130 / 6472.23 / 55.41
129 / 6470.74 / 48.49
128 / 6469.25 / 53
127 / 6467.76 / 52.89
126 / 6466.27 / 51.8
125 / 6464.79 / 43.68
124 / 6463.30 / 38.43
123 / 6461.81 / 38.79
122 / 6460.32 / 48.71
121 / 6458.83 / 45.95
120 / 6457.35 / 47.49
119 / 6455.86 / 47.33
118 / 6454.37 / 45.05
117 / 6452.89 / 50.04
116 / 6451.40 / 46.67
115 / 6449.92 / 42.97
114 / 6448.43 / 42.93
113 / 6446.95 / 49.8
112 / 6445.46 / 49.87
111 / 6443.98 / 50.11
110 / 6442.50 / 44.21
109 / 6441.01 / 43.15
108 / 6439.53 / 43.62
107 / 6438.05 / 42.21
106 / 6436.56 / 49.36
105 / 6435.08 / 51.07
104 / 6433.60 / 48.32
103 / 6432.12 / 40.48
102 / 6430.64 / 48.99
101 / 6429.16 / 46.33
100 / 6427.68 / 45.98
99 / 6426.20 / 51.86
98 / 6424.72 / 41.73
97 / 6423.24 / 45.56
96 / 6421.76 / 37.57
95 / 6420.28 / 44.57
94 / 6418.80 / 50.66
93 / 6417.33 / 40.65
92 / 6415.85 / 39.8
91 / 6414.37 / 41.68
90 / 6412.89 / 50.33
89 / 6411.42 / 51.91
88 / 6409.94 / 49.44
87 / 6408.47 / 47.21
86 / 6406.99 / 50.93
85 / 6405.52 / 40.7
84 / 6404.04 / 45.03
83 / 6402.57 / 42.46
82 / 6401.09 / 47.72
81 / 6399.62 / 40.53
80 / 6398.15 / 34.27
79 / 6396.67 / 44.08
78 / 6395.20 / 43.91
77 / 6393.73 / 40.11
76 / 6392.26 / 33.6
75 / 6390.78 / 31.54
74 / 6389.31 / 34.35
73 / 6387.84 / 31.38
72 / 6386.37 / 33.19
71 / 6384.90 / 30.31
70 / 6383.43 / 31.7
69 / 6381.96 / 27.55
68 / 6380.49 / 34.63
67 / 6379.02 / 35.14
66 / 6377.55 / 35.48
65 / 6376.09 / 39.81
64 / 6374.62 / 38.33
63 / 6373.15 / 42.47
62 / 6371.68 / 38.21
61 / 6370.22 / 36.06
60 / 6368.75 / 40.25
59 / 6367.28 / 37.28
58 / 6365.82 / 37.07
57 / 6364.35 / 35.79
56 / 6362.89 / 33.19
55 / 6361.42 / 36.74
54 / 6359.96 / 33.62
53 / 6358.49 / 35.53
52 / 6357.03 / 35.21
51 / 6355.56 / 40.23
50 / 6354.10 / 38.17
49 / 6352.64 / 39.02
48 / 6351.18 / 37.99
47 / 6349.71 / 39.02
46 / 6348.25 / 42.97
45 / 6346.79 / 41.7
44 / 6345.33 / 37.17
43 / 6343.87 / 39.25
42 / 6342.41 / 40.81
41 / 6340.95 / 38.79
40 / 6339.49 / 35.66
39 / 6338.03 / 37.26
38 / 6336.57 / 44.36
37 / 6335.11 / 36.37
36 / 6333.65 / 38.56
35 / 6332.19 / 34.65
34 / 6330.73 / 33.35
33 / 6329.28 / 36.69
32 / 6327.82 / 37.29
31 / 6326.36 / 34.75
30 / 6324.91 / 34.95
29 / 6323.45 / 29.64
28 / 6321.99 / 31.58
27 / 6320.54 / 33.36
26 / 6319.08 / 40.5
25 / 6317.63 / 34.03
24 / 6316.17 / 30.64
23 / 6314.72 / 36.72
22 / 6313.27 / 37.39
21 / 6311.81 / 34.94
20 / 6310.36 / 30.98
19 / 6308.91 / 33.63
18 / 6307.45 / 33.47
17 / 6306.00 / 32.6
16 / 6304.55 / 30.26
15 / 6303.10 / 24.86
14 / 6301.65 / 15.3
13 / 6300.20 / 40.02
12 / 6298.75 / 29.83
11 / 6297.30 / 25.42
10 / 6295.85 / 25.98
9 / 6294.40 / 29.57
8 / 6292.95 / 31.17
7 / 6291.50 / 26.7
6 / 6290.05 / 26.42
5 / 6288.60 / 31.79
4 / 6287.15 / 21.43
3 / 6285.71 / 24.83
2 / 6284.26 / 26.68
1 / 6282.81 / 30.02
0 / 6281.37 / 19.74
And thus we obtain -0.25 mag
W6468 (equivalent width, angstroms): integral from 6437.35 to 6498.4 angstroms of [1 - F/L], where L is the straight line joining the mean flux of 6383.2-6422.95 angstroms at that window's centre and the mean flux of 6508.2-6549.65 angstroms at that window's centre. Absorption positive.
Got 2.3 angstroms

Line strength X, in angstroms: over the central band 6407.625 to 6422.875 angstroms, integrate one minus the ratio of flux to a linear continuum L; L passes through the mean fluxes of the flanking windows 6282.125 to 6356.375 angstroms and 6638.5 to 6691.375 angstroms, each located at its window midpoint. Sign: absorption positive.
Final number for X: -4.6 angstroms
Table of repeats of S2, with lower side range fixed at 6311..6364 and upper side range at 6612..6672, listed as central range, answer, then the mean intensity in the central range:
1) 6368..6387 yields 0.054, 35.6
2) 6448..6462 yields -0.179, 45.9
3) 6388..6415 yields -0.124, 42.5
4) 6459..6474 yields -0.236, 48.7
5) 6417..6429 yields -0.175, 45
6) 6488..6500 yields -0.199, 47.6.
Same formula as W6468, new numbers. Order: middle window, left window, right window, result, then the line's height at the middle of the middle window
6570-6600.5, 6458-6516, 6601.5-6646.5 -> -3.11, 47.4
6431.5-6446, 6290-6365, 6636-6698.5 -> -4.36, 35.5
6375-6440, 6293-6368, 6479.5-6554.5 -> 2.93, 43.6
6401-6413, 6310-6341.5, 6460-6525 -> -0.88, 43.9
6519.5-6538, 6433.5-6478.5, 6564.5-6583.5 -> -3.08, 51.5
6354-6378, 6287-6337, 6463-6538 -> 0.90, 38.7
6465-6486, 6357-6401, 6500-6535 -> -1.06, 50.9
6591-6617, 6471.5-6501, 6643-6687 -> -4.29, 42.5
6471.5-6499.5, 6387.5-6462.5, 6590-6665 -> -4.46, 44.6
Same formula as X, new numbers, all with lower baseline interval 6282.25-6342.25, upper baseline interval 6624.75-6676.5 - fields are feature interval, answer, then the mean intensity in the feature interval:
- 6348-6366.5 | -2.02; 37.1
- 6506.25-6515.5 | -4.88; 57.1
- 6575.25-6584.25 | -3.35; 53.6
